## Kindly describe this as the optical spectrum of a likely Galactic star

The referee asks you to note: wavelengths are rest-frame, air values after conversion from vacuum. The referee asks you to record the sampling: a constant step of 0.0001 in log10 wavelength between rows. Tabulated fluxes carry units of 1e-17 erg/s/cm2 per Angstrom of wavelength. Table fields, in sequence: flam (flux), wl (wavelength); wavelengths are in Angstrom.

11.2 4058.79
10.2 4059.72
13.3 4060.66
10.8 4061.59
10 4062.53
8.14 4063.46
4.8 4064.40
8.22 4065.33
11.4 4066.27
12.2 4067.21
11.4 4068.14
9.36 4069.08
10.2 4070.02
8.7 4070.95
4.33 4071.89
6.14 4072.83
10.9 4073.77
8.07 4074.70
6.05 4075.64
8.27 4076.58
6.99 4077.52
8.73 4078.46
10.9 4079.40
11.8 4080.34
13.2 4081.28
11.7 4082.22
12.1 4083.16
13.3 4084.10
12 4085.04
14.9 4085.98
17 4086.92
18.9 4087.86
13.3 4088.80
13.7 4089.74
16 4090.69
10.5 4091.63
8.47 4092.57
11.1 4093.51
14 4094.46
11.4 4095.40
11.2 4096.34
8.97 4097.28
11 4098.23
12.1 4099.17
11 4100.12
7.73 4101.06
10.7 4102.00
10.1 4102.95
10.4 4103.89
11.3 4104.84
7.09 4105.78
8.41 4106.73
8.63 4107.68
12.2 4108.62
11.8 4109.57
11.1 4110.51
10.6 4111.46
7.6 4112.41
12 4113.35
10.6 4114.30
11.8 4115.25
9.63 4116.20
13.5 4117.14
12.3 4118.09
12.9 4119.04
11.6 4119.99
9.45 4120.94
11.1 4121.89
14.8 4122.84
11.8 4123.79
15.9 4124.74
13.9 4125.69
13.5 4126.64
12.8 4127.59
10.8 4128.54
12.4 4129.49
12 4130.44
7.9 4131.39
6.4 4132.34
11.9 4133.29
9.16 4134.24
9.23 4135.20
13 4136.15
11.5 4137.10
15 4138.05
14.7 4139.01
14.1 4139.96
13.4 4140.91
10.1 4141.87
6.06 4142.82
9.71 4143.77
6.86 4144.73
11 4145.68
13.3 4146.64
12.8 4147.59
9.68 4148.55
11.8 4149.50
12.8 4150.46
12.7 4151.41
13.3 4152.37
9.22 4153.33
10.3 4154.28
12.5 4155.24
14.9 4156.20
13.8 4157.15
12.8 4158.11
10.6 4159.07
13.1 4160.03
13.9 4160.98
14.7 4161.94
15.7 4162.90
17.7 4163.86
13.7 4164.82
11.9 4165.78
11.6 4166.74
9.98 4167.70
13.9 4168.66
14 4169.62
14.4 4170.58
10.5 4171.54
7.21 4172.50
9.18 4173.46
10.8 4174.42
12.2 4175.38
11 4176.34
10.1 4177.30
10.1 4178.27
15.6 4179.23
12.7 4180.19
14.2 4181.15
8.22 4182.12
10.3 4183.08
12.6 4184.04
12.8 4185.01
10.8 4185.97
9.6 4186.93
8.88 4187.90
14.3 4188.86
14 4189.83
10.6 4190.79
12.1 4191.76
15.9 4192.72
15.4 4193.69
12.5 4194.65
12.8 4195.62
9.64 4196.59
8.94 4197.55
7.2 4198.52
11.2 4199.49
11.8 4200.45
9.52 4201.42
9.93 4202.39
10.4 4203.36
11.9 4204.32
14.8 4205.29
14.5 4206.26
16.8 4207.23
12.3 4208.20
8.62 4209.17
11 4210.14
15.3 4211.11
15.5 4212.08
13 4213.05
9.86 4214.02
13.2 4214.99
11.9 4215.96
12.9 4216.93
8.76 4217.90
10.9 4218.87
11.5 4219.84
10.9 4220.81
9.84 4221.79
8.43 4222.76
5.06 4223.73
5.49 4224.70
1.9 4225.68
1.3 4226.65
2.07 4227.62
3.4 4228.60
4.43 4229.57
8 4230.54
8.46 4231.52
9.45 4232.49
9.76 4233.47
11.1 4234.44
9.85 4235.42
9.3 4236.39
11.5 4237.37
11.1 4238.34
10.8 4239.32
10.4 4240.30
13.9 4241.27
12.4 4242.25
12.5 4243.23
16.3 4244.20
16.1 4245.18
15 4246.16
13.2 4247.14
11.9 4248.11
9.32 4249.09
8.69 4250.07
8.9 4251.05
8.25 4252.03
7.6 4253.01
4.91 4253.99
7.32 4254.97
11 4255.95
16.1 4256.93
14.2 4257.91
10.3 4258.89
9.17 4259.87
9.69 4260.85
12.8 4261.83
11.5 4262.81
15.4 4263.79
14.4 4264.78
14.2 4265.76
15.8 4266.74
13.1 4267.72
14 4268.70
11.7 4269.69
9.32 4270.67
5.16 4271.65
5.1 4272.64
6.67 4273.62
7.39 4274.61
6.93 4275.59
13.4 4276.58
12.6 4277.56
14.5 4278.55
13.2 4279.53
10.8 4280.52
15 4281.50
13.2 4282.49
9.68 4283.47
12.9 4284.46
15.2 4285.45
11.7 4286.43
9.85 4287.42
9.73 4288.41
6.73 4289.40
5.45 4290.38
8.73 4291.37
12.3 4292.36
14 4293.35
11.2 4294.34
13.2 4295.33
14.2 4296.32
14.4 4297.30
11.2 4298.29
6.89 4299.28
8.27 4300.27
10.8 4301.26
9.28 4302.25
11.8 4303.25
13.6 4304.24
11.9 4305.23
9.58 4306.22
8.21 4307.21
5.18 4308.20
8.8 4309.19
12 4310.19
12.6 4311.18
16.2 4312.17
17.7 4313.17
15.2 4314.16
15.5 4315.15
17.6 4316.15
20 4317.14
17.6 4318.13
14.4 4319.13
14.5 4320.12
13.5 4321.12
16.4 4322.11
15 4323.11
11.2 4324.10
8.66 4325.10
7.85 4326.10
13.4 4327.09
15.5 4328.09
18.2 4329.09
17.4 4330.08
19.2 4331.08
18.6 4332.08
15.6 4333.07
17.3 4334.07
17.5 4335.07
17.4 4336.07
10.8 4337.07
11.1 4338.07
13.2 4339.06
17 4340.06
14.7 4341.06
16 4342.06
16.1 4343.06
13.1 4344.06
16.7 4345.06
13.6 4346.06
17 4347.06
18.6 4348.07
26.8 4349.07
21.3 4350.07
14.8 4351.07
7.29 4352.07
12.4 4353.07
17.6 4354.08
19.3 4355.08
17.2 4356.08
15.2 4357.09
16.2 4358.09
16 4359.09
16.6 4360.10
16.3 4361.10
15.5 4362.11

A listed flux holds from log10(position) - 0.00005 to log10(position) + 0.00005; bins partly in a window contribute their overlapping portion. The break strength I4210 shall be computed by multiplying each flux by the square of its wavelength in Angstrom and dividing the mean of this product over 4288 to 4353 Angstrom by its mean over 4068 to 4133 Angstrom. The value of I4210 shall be 1.38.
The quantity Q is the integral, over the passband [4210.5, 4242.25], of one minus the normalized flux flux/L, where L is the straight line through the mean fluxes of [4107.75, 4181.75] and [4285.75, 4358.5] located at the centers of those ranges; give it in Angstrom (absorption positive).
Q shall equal 8.4 Angstrom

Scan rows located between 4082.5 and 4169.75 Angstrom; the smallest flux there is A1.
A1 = 6.06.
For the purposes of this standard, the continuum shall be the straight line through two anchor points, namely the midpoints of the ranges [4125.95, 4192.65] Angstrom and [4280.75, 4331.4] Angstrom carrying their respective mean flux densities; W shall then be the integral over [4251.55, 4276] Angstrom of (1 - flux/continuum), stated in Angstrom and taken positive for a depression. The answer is 3.7 Angstrom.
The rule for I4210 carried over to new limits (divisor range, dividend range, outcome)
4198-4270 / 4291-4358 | 1.38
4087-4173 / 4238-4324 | 1.08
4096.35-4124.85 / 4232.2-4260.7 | 1.08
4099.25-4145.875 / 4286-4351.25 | 1.36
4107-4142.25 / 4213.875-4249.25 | 0.89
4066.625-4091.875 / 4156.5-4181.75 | 1.17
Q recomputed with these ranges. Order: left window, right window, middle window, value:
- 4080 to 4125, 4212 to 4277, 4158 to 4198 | -4.7 Angstrom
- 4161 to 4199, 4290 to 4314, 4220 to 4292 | 8.0 Angstrom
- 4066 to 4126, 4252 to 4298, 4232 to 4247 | -1.1 Angstrom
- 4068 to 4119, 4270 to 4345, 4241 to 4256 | 1.4 Angstrom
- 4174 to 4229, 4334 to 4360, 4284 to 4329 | 7.0 Angstrom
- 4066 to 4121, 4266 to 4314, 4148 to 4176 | -3.6 Angstrom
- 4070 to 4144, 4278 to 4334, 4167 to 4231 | 6.2 Angstrom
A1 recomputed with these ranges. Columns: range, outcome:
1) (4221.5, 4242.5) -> 1.3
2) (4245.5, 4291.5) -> 4.91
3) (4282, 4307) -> 5.45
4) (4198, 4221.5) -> 7.2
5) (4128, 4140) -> 6.4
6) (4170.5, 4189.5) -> 7.21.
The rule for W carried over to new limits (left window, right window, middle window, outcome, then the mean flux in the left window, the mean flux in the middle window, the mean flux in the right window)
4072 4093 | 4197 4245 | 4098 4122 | 1.1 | 11.4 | 10.6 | 10.2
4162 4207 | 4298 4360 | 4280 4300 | 3.6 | 11.9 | 11.3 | 14.4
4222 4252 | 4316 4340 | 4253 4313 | 5.2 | 9.33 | 11.1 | 15.1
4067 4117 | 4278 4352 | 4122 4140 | -1.3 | 10.8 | 12.1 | 13.6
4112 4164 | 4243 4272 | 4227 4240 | 3.7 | 11.9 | 8.36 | 11.6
